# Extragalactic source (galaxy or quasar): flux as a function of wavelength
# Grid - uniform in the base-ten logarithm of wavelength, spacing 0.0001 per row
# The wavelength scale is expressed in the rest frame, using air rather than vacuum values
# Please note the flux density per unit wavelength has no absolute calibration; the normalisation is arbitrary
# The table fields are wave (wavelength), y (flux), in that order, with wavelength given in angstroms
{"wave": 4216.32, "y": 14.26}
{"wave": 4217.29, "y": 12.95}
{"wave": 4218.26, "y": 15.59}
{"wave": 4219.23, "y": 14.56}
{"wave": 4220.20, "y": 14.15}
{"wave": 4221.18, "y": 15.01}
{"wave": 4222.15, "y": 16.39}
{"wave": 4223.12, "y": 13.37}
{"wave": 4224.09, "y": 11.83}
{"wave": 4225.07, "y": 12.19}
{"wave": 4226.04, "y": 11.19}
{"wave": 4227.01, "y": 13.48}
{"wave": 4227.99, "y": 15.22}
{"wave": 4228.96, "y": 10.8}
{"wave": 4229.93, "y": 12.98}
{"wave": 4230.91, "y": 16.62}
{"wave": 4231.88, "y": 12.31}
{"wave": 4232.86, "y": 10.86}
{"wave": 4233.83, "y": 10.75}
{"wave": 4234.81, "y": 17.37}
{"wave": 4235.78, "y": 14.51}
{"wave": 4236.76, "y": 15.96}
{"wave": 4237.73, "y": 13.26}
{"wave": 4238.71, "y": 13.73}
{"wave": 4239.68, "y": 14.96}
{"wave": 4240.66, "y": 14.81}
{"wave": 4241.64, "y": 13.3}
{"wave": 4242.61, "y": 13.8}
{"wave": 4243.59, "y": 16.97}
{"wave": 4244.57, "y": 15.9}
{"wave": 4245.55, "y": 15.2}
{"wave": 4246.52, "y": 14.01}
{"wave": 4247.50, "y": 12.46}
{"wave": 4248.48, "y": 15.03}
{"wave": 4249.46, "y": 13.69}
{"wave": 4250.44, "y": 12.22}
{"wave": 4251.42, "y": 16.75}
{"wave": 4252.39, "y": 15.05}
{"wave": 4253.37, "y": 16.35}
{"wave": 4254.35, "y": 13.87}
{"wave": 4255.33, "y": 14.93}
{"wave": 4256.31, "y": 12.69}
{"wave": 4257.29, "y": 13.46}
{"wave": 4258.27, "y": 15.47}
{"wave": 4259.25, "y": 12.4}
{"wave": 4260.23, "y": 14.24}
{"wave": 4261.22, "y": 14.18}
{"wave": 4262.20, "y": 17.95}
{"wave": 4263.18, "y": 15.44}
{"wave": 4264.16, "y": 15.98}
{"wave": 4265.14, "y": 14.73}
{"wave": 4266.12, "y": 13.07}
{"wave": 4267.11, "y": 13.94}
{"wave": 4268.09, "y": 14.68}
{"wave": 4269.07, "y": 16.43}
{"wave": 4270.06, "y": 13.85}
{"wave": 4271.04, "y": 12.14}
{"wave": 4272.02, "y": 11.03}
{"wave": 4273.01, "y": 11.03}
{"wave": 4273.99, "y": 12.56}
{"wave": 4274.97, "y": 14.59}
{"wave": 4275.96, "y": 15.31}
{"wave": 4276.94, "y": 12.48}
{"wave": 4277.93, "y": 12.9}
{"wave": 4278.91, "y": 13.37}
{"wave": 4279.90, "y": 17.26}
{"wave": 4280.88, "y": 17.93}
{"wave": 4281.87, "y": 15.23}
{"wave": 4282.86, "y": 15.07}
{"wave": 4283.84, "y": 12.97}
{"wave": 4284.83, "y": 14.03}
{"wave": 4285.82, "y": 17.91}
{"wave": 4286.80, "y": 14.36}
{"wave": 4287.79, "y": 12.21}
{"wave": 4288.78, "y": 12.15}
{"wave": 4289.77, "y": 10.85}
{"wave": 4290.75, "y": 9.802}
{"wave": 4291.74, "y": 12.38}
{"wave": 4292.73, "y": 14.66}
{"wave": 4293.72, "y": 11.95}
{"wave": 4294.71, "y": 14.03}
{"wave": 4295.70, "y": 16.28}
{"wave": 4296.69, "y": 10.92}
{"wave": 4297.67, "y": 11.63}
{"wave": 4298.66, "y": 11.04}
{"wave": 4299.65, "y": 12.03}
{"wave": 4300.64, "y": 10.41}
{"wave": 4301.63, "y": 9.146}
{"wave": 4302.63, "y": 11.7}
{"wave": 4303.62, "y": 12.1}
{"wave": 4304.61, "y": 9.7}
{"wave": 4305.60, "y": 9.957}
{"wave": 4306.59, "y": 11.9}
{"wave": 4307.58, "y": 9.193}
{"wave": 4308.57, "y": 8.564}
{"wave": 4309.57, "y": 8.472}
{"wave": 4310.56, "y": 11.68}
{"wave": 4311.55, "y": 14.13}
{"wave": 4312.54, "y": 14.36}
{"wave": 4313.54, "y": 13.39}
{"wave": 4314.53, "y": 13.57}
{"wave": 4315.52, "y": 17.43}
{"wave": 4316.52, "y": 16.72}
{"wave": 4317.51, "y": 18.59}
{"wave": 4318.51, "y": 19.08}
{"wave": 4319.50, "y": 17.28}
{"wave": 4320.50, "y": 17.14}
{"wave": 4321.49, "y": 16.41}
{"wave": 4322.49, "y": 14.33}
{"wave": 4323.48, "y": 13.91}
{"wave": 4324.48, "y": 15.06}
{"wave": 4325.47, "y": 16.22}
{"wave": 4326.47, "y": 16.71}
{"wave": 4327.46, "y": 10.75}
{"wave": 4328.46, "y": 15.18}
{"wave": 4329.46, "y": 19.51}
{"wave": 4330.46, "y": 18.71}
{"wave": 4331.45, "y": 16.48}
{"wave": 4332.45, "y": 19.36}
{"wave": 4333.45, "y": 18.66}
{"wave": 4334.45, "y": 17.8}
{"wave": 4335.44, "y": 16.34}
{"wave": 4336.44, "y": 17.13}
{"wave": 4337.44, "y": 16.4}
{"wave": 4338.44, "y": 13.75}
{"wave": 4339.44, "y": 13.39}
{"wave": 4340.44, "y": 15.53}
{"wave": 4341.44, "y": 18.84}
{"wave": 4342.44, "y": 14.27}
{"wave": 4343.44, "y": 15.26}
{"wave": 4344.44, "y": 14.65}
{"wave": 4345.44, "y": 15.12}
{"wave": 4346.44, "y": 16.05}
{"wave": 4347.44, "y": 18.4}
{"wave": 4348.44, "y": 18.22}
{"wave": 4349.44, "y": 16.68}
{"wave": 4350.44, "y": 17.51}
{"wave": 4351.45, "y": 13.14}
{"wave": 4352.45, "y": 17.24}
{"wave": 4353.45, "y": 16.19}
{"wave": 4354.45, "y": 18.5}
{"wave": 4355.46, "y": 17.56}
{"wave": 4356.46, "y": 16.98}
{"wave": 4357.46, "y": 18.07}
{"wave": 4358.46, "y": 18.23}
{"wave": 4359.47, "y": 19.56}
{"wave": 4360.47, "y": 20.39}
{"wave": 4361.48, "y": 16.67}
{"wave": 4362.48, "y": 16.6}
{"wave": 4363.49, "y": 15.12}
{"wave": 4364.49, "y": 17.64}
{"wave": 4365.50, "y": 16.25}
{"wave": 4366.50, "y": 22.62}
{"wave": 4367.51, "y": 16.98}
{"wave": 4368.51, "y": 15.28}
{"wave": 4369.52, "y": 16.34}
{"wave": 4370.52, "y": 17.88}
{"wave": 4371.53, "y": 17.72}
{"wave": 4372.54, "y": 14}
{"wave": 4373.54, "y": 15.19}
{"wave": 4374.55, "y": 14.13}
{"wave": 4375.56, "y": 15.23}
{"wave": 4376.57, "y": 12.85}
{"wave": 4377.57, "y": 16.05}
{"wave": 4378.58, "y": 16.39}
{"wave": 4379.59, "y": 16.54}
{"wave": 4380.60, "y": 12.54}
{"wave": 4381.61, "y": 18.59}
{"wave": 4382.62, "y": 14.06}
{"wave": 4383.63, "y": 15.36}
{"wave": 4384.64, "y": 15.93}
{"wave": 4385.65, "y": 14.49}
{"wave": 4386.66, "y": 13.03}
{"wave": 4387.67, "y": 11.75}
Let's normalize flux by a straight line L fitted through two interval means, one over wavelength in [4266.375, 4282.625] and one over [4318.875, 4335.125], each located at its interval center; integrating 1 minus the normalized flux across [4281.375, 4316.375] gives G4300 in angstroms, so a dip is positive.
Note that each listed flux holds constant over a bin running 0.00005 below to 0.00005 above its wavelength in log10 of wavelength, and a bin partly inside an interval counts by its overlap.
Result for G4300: 6.2 angstroms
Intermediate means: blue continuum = 14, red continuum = 16.5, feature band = 12.5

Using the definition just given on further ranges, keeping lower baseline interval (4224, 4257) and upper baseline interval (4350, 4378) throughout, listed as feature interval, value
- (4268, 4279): 1.06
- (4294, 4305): 2.56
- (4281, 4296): 1.40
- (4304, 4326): 2.44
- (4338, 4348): 0.47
